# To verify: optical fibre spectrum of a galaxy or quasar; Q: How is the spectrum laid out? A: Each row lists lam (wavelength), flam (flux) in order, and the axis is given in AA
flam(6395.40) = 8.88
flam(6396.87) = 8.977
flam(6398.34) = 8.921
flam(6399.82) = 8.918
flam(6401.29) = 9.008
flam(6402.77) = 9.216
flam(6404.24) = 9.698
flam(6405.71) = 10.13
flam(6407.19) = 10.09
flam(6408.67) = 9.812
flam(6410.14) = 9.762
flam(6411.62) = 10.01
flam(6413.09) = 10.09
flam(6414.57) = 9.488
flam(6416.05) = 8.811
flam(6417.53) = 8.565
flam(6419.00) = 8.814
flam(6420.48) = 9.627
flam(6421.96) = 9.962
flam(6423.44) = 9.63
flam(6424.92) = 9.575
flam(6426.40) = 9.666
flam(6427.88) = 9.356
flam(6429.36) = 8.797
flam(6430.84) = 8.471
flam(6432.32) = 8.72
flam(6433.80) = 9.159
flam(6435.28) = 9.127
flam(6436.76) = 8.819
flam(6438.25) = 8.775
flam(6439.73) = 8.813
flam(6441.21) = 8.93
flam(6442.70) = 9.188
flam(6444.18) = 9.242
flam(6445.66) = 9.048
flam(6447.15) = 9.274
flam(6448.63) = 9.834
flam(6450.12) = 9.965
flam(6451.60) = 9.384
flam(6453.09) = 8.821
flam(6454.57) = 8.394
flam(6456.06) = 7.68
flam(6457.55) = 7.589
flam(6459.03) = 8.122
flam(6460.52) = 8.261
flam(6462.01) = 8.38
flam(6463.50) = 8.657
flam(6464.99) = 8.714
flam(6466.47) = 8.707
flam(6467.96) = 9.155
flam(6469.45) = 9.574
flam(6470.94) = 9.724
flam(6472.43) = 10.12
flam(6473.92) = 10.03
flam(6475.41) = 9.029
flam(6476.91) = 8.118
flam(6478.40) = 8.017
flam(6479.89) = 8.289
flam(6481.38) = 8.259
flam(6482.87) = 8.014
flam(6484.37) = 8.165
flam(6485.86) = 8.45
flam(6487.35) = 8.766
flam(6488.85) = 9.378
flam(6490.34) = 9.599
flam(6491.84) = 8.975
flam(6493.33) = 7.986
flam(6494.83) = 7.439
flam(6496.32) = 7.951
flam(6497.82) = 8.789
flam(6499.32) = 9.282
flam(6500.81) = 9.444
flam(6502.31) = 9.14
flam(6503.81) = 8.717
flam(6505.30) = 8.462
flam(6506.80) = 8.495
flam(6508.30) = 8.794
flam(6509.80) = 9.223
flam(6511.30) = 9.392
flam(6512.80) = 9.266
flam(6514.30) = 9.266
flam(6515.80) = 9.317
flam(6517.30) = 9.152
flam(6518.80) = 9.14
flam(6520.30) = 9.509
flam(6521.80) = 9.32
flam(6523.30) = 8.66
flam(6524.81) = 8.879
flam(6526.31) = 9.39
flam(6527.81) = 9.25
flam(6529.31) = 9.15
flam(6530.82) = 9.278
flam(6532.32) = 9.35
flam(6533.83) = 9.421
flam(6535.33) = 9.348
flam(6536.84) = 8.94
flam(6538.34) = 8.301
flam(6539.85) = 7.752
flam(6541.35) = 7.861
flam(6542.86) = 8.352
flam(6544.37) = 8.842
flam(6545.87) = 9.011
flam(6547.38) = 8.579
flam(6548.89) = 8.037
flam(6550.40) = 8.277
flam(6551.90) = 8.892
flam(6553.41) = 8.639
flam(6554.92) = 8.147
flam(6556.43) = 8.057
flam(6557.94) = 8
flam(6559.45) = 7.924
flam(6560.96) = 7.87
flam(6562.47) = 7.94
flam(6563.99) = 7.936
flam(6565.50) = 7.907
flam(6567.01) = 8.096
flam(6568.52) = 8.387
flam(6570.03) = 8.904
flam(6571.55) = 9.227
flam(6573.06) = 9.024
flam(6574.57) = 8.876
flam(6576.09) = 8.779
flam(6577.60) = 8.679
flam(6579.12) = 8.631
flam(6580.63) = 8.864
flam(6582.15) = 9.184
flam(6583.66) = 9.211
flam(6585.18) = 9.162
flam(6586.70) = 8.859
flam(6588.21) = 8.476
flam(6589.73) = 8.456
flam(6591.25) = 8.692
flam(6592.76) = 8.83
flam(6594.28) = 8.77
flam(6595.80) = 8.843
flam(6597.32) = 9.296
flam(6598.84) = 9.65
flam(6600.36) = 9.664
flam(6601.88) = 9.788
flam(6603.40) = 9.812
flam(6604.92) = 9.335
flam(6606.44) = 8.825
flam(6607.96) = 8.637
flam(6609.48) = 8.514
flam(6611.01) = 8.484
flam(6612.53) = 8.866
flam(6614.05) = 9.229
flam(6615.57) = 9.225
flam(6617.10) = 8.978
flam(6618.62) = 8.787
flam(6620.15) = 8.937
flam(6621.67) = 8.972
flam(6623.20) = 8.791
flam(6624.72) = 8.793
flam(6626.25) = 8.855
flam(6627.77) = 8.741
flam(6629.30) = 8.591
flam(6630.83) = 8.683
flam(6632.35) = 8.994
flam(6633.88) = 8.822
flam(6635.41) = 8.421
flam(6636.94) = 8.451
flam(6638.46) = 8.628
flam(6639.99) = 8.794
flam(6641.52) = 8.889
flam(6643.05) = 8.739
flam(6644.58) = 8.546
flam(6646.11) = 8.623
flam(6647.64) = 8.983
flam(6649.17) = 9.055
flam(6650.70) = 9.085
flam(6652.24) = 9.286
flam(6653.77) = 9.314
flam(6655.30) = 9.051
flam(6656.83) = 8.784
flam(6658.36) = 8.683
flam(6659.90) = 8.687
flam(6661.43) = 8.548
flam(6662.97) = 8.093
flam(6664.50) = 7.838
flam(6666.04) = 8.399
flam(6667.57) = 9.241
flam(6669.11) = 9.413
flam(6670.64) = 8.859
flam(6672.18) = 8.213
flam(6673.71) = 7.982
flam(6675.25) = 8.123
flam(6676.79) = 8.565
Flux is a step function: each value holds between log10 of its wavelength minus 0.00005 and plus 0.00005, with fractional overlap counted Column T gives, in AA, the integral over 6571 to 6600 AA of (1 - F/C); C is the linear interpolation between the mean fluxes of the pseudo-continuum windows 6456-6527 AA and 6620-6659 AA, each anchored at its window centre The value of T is -0.3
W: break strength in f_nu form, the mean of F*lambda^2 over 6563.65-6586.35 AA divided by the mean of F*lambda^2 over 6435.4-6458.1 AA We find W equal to 1.02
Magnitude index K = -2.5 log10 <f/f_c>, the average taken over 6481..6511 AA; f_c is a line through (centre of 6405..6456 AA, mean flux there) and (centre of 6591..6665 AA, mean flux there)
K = 0.06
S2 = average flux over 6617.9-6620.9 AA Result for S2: 8.85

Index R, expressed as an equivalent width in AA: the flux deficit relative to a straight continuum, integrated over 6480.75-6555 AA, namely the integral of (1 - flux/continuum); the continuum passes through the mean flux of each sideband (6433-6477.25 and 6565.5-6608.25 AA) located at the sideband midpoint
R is 1.23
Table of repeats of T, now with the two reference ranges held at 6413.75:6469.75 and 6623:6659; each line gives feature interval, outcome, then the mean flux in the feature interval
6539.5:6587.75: 2.0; 8.5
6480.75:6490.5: 0.4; 8.61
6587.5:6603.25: -0.4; 9.08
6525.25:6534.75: -0.4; 9.3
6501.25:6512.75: 0.0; 8.92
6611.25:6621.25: -0.2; 8.98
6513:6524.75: -0.4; 9.18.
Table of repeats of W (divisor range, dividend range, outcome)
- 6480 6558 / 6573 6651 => 1.04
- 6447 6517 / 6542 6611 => 1.02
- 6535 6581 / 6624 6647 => 1.06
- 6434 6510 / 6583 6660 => 1.06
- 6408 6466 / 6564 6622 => 1.03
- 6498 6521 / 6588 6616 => 1.02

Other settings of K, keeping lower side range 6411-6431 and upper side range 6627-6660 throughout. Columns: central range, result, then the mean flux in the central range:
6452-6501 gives 0.069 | 8.66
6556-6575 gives 0.087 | 8.31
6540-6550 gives 0.082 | 8.4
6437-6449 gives 0.025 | 9.1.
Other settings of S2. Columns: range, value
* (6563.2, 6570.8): 8.24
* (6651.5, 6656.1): 9.23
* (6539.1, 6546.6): 8.37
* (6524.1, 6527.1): 9.16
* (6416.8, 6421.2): 9.01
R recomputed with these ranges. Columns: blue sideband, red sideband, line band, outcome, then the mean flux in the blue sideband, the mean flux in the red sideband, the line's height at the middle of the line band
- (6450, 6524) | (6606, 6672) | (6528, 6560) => 0.76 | 8.81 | 8.79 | 8.8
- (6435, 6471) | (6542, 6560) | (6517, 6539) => -1.64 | 8.87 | 8.4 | 8.51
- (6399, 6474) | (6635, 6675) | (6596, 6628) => -0.93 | 9.16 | 8.71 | 8.8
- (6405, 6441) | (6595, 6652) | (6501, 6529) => 0.18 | 9.33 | 8.93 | 9.15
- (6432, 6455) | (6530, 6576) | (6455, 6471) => 0.81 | 9.11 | 8.51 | 9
